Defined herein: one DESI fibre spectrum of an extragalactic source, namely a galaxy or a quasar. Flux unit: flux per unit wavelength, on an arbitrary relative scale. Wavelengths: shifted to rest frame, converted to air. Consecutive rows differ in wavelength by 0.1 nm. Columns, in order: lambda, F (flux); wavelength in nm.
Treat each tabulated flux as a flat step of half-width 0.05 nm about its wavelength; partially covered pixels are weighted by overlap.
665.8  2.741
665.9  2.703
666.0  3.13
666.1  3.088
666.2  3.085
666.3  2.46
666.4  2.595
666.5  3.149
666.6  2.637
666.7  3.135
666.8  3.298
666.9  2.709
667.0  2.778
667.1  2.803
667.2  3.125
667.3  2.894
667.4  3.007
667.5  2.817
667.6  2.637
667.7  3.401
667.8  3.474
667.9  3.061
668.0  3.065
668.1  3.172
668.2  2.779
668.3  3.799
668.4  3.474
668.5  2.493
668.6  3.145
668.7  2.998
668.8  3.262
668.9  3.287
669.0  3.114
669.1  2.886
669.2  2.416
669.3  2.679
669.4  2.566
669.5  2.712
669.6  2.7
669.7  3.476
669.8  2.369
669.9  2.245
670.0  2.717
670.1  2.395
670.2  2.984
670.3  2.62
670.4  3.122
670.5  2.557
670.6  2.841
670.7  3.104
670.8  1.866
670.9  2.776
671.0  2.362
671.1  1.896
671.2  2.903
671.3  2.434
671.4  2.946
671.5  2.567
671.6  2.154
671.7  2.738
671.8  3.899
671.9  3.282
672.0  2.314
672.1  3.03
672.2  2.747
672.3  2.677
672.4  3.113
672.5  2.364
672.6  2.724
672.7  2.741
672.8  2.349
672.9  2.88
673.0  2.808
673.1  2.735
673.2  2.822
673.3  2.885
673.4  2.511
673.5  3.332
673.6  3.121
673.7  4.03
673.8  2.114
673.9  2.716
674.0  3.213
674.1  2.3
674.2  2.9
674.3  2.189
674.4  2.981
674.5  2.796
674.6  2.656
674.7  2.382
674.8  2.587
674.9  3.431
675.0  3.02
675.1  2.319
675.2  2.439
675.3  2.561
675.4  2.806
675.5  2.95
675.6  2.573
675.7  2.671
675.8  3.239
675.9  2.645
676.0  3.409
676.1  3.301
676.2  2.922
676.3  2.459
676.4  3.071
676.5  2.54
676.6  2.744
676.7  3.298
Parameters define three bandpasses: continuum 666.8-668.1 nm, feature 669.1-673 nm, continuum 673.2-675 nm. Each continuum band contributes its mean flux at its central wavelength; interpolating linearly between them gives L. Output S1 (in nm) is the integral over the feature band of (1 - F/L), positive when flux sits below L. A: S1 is 0.29 nm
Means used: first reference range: 3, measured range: 2.7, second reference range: 2.84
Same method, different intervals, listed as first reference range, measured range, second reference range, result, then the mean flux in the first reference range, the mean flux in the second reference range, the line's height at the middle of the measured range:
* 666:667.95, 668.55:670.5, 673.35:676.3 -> 0.065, 2.96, 2.83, 2.92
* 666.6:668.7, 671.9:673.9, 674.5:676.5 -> 0.047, 3.04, 2.81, 2.88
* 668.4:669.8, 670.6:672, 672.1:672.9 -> 0.049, 2.9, 2.71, 2.78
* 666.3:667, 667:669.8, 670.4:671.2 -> -0.259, 2.88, 2.55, 2.74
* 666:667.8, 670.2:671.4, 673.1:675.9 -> 0.103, 2.94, 2.79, 2.87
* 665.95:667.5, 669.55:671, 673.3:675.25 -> 0.089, 2.92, 2.79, 2.86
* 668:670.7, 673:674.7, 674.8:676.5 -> 0.024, 2.88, 2.85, 2.86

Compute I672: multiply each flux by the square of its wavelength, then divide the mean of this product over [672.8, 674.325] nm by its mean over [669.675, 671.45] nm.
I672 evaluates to 1.08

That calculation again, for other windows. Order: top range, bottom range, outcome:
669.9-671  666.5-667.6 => 0.92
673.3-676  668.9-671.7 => 1.07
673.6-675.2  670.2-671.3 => 1.07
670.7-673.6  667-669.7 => 0.92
